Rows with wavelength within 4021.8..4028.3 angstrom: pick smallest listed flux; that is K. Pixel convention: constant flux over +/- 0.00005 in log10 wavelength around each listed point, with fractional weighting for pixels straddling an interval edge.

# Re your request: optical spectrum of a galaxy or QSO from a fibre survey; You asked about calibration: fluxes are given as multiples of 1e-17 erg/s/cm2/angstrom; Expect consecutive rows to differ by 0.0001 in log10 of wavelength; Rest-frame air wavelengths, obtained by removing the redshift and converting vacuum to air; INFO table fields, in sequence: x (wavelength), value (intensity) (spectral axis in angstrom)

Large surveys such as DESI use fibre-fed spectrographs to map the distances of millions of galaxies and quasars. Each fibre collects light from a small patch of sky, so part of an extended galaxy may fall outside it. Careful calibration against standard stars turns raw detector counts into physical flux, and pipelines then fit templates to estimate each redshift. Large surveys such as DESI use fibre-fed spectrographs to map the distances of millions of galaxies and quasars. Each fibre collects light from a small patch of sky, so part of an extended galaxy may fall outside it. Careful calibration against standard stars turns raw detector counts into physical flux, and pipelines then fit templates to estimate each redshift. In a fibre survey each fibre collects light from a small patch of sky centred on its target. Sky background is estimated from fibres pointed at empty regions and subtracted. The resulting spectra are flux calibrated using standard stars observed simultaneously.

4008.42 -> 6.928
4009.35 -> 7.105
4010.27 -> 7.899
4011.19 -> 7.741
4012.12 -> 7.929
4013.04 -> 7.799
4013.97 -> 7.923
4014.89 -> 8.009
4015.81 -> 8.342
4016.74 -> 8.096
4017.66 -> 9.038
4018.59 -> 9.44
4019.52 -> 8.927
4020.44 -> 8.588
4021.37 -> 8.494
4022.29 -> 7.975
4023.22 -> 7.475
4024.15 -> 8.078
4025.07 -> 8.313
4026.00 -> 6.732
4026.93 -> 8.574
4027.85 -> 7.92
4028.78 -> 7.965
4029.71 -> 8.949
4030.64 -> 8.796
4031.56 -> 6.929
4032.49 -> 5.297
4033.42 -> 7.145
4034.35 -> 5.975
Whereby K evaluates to 6.732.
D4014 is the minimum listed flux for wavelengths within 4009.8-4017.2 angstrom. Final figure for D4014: 7.741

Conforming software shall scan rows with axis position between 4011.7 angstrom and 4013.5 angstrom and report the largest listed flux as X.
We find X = 7.929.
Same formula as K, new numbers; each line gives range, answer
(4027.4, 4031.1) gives 7.92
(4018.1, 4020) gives 8.927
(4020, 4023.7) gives 7.475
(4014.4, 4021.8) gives 8.009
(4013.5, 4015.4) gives 7.923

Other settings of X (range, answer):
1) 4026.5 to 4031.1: 8.949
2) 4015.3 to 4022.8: 9.44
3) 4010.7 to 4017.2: 8.342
